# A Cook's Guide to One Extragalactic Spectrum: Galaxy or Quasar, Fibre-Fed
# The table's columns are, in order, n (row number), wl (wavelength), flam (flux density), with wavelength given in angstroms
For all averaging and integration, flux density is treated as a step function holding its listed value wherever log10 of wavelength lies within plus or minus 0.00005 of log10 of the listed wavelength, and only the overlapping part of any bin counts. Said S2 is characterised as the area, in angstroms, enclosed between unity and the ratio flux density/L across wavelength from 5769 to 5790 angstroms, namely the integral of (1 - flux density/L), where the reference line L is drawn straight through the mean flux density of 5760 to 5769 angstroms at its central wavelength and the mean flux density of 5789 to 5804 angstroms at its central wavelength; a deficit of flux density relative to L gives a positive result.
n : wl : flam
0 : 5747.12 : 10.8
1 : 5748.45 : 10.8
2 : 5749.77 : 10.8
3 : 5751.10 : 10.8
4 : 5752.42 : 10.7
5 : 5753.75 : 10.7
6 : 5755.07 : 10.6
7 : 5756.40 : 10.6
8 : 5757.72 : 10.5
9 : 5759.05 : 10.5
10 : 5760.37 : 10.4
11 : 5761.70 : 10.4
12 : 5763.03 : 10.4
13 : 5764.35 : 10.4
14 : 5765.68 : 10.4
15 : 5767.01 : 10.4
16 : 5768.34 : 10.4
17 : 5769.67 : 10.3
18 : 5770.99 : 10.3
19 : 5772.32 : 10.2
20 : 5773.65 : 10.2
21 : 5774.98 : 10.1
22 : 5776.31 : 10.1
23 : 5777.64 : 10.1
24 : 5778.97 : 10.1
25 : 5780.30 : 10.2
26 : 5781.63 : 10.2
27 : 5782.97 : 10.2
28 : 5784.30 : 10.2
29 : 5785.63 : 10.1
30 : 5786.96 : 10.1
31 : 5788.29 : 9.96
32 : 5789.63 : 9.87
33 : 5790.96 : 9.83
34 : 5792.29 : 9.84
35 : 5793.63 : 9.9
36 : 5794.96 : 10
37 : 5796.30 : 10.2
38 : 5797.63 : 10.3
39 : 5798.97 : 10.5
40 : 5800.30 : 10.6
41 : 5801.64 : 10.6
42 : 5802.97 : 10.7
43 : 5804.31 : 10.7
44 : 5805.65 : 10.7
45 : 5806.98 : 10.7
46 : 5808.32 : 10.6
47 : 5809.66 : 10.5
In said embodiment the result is 0.4 angstroms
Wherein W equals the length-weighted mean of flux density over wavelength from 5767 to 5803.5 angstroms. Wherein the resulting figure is 10.2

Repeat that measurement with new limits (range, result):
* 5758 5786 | 10.3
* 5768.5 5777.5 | 10.2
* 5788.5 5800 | 10.1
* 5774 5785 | 10.1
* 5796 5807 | 10.6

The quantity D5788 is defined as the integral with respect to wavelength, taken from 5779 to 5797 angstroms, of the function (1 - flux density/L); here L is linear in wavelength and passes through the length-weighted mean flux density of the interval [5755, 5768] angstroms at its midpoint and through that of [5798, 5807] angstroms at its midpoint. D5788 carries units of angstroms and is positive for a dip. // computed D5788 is 0.9 angstroms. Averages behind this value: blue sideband 10.4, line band 10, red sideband 10.6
